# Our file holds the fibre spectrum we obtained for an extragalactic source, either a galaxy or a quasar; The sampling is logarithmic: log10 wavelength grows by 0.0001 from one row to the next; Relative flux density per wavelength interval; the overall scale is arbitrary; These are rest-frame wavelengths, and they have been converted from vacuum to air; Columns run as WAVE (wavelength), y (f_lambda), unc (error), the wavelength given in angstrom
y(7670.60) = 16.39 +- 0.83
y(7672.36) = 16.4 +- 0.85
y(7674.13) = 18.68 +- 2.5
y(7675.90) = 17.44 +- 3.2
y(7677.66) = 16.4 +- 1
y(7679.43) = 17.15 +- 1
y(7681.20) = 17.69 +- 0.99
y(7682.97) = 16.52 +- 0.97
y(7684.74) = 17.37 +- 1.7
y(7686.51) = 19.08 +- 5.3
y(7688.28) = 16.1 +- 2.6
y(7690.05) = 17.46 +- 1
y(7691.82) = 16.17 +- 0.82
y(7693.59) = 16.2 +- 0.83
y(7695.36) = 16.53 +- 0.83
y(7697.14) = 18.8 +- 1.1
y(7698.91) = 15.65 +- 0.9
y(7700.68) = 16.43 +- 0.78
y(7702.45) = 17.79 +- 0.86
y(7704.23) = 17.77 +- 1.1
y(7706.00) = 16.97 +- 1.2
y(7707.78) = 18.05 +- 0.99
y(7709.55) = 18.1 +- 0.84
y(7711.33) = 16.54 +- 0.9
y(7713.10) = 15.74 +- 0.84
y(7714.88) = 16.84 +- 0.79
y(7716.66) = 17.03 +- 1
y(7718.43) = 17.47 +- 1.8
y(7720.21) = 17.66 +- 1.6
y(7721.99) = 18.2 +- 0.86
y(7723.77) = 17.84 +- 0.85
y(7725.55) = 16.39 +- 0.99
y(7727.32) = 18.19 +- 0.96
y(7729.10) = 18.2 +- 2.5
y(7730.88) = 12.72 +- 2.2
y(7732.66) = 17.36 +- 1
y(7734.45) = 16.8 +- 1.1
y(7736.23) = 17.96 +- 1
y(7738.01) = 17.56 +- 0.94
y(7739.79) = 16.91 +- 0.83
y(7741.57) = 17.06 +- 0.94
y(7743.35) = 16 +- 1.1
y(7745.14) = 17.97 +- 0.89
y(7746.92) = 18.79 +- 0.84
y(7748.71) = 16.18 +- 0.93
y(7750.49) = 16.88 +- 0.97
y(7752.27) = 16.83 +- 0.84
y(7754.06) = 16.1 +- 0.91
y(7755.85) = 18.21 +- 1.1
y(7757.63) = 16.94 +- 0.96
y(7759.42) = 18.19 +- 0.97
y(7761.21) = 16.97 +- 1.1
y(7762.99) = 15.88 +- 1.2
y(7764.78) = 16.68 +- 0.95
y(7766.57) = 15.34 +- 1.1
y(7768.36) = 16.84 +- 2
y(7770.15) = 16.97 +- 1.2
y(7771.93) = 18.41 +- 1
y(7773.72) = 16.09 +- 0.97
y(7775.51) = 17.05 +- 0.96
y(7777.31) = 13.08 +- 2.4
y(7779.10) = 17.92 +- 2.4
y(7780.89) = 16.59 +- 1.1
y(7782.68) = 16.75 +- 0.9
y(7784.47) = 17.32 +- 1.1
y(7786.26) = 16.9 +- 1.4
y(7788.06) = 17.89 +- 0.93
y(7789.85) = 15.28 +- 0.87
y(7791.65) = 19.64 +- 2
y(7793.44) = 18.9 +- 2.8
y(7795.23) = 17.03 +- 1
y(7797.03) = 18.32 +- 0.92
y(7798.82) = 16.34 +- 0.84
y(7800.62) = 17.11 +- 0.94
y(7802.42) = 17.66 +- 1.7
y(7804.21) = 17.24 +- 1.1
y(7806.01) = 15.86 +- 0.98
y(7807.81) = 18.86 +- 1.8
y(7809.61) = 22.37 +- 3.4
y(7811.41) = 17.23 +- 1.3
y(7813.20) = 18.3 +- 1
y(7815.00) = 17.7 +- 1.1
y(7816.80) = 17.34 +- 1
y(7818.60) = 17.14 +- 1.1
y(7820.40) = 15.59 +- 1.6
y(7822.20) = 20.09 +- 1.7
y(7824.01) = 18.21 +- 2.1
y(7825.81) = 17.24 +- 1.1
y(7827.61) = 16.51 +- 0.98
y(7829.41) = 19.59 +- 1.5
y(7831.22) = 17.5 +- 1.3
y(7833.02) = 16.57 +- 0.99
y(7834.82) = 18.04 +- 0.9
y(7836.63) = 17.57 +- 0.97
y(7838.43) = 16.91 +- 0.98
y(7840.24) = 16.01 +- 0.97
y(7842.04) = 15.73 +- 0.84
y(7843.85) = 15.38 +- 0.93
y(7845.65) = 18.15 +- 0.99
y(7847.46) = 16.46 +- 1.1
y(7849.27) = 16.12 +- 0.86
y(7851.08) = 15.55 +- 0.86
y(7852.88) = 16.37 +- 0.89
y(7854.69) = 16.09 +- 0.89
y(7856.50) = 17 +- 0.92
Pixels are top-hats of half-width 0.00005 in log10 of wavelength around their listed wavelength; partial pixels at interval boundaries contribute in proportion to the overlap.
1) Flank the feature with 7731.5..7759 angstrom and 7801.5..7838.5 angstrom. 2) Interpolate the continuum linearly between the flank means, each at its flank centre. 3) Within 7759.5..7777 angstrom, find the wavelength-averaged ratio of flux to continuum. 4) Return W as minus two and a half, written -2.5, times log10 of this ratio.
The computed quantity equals 0.05 mag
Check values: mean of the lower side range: 17.1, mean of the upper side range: 17.8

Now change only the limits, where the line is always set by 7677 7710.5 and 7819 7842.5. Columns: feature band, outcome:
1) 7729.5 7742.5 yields 0.035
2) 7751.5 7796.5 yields 0.021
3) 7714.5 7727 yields -0.013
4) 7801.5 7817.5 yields -0.045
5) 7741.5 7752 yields 0.007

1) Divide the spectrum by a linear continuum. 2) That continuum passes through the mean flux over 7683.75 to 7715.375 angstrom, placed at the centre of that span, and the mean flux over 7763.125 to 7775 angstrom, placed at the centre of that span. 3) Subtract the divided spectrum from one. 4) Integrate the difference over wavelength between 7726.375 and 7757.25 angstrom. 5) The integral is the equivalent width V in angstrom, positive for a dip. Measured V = -0.4 angstrom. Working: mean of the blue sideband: 17.1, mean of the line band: 17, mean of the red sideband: 16.7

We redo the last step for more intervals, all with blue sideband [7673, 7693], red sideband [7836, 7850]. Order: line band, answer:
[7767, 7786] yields 0.2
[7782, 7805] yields -0.9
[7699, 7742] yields -0.1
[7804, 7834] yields -2.2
